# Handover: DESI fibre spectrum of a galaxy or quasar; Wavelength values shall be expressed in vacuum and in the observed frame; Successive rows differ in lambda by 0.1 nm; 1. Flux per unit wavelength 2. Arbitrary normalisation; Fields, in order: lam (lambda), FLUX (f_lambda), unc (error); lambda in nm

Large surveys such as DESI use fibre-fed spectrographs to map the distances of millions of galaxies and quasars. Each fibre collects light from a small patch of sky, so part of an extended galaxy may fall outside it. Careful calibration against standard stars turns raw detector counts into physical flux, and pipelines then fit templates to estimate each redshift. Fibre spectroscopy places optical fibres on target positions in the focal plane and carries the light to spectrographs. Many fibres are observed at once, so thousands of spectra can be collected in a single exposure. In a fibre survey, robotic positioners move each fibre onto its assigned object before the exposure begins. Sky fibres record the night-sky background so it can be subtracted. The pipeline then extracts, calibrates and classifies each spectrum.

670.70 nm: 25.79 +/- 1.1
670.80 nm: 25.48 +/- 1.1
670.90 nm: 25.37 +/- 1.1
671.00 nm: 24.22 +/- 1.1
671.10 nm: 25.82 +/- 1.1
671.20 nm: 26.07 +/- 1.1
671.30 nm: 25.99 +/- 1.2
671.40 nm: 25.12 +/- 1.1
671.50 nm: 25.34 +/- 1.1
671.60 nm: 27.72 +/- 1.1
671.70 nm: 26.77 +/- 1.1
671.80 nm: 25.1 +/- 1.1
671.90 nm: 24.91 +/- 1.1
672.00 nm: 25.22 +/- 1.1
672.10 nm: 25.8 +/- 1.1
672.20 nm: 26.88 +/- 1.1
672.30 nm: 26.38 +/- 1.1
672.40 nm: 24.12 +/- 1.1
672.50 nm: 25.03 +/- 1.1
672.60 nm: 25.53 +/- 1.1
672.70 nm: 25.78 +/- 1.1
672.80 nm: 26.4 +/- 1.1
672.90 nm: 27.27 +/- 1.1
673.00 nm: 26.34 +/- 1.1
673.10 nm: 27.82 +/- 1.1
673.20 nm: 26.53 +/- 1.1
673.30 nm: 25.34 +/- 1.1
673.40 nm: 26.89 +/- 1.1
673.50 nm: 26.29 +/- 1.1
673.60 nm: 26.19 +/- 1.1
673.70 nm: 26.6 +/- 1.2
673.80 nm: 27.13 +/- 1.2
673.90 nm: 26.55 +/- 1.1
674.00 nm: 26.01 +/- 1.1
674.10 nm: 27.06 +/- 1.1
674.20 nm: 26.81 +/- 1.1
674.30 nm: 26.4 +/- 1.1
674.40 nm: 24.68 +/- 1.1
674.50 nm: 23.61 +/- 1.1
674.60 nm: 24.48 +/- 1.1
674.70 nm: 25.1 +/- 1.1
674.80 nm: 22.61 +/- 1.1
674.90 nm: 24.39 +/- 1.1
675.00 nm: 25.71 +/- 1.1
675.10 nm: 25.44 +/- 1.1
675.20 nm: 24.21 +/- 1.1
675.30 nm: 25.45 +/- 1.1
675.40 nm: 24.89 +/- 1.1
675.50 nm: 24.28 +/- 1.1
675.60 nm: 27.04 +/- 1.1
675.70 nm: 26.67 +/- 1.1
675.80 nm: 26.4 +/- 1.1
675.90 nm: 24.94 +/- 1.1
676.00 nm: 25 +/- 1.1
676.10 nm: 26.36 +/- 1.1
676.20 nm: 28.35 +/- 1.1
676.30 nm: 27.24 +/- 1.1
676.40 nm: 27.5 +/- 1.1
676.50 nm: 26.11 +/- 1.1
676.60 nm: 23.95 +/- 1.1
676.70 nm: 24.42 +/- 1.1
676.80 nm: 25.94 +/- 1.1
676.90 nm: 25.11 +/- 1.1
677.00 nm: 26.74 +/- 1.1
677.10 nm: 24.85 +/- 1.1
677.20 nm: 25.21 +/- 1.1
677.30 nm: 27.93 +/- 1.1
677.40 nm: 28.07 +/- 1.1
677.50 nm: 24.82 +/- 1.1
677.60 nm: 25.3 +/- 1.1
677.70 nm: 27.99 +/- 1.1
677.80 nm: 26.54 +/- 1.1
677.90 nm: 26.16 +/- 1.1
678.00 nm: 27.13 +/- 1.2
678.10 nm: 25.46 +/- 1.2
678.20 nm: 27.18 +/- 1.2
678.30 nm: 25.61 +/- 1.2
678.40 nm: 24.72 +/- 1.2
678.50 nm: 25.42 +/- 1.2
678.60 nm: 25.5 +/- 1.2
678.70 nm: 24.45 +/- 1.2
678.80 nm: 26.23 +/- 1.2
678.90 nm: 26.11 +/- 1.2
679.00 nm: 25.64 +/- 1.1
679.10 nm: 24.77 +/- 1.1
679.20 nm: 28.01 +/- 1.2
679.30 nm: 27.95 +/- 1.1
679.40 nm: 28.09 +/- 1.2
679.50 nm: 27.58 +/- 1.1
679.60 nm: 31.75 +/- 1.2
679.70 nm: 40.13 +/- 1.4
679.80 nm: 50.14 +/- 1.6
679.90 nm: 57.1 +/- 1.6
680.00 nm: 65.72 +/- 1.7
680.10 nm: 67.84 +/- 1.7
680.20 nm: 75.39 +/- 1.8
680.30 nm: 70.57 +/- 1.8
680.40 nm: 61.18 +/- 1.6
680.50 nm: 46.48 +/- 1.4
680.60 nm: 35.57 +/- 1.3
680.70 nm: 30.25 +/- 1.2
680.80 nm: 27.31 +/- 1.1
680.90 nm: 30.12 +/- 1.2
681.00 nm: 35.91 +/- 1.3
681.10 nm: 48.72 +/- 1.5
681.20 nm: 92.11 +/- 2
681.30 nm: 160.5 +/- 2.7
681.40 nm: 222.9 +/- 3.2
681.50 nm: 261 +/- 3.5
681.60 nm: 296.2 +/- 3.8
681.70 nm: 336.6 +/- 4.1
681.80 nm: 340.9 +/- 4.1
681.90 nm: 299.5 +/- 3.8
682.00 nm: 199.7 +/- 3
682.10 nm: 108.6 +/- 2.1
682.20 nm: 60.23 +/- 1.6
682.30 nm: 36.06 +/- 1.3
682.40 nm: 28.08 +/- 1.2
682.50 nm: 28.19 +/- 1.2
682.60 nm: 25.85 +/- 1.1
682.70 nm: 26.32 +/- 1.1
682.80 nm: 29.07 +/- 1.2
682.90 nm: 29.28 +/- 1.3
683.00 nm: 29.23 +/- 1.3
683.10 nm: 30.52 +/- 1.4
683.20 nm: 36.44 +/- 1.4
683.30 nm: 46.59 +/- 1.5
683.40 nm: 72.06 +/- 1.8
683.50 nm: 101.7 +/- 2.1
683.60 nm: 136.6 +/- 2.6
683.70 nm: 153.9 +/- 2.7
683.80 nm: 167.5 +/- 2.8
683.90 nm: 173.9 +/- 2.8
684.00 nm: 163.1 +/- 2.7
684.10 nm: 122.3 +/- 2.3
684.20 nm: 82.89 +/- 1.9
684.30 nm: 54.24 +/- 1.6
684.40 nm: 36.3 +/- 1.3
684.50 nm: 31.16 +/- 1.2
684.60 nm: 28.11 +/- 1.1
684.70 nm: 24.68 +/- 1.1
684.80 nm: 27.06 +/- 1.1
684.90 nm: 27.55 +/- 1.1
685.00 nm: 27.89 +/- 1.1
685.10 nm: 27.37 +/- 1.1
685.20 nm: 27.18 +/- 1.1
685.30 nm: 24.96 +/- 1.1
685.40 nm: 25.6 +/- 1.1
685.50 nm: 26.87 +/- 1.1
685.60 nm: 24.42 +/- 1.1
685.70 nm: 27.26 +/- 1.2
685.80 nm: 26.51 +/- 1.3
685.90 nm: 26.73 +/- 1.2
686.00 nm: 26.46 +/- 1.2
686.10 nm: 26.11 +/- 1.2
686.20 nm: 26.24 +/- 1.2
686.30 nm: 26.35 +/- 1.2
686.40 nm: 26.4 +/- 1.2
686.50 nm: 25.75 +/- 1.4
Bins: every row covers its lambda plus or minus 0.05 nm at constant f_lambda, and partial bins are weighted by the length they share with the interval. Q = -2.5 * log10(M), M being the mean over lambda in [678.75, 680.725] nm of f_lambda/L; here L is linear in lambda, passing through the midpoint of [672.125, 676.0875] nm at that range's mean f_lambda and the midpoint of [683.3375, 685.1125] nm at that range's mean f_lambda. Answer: 0.33 mag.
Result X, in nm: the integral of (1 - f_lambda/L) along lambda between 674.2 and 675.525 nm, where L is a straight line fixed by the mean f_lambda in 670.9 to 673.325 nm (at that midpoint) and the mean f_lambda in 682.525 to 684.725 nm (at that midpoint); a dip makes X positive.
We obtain 0.44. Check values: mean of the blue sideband 25.9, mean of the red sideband 72.8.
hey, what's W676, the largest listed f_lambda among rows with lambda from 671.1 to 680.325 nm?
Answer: 75.39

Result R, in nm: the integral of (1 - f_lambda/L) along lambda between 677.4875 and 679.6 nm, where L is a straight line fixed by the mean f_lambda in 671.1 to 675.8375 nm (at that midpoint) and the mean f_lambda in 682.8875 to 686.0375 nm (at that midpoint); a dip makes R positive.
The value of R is 0.75 nm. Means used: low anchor 25.8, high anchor 58.8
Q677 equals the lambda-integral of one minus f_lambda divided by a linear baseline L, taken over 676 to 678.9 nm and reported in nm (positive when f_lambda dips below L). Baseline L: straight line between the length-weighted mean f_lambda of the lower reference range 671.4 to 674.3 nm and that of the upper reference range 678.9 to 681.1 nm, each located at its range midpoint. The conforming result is 0.82 nm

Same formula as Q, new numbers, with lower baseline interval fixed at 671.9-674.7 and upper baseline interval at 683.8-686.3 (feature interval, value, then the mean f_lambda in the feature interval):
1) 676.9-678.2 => 0.28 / 26.3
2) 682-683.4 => -0.07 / 46.5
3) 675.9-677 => 0.23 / 26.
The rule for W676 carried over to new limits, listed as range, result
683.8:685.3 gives 173.9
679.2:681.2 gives 92.11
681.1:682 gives 340.9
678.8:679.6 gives 31.75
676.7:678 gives 28.07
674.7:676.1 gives 27.04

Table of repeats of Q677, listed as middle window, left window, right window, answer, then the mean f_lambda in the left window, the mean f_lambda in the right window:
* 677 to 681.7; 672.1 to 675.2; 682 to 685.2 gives -0.43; 25.8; 65.2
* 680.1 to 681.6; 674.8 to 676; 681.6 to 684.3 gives -0.02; 25.3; 113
